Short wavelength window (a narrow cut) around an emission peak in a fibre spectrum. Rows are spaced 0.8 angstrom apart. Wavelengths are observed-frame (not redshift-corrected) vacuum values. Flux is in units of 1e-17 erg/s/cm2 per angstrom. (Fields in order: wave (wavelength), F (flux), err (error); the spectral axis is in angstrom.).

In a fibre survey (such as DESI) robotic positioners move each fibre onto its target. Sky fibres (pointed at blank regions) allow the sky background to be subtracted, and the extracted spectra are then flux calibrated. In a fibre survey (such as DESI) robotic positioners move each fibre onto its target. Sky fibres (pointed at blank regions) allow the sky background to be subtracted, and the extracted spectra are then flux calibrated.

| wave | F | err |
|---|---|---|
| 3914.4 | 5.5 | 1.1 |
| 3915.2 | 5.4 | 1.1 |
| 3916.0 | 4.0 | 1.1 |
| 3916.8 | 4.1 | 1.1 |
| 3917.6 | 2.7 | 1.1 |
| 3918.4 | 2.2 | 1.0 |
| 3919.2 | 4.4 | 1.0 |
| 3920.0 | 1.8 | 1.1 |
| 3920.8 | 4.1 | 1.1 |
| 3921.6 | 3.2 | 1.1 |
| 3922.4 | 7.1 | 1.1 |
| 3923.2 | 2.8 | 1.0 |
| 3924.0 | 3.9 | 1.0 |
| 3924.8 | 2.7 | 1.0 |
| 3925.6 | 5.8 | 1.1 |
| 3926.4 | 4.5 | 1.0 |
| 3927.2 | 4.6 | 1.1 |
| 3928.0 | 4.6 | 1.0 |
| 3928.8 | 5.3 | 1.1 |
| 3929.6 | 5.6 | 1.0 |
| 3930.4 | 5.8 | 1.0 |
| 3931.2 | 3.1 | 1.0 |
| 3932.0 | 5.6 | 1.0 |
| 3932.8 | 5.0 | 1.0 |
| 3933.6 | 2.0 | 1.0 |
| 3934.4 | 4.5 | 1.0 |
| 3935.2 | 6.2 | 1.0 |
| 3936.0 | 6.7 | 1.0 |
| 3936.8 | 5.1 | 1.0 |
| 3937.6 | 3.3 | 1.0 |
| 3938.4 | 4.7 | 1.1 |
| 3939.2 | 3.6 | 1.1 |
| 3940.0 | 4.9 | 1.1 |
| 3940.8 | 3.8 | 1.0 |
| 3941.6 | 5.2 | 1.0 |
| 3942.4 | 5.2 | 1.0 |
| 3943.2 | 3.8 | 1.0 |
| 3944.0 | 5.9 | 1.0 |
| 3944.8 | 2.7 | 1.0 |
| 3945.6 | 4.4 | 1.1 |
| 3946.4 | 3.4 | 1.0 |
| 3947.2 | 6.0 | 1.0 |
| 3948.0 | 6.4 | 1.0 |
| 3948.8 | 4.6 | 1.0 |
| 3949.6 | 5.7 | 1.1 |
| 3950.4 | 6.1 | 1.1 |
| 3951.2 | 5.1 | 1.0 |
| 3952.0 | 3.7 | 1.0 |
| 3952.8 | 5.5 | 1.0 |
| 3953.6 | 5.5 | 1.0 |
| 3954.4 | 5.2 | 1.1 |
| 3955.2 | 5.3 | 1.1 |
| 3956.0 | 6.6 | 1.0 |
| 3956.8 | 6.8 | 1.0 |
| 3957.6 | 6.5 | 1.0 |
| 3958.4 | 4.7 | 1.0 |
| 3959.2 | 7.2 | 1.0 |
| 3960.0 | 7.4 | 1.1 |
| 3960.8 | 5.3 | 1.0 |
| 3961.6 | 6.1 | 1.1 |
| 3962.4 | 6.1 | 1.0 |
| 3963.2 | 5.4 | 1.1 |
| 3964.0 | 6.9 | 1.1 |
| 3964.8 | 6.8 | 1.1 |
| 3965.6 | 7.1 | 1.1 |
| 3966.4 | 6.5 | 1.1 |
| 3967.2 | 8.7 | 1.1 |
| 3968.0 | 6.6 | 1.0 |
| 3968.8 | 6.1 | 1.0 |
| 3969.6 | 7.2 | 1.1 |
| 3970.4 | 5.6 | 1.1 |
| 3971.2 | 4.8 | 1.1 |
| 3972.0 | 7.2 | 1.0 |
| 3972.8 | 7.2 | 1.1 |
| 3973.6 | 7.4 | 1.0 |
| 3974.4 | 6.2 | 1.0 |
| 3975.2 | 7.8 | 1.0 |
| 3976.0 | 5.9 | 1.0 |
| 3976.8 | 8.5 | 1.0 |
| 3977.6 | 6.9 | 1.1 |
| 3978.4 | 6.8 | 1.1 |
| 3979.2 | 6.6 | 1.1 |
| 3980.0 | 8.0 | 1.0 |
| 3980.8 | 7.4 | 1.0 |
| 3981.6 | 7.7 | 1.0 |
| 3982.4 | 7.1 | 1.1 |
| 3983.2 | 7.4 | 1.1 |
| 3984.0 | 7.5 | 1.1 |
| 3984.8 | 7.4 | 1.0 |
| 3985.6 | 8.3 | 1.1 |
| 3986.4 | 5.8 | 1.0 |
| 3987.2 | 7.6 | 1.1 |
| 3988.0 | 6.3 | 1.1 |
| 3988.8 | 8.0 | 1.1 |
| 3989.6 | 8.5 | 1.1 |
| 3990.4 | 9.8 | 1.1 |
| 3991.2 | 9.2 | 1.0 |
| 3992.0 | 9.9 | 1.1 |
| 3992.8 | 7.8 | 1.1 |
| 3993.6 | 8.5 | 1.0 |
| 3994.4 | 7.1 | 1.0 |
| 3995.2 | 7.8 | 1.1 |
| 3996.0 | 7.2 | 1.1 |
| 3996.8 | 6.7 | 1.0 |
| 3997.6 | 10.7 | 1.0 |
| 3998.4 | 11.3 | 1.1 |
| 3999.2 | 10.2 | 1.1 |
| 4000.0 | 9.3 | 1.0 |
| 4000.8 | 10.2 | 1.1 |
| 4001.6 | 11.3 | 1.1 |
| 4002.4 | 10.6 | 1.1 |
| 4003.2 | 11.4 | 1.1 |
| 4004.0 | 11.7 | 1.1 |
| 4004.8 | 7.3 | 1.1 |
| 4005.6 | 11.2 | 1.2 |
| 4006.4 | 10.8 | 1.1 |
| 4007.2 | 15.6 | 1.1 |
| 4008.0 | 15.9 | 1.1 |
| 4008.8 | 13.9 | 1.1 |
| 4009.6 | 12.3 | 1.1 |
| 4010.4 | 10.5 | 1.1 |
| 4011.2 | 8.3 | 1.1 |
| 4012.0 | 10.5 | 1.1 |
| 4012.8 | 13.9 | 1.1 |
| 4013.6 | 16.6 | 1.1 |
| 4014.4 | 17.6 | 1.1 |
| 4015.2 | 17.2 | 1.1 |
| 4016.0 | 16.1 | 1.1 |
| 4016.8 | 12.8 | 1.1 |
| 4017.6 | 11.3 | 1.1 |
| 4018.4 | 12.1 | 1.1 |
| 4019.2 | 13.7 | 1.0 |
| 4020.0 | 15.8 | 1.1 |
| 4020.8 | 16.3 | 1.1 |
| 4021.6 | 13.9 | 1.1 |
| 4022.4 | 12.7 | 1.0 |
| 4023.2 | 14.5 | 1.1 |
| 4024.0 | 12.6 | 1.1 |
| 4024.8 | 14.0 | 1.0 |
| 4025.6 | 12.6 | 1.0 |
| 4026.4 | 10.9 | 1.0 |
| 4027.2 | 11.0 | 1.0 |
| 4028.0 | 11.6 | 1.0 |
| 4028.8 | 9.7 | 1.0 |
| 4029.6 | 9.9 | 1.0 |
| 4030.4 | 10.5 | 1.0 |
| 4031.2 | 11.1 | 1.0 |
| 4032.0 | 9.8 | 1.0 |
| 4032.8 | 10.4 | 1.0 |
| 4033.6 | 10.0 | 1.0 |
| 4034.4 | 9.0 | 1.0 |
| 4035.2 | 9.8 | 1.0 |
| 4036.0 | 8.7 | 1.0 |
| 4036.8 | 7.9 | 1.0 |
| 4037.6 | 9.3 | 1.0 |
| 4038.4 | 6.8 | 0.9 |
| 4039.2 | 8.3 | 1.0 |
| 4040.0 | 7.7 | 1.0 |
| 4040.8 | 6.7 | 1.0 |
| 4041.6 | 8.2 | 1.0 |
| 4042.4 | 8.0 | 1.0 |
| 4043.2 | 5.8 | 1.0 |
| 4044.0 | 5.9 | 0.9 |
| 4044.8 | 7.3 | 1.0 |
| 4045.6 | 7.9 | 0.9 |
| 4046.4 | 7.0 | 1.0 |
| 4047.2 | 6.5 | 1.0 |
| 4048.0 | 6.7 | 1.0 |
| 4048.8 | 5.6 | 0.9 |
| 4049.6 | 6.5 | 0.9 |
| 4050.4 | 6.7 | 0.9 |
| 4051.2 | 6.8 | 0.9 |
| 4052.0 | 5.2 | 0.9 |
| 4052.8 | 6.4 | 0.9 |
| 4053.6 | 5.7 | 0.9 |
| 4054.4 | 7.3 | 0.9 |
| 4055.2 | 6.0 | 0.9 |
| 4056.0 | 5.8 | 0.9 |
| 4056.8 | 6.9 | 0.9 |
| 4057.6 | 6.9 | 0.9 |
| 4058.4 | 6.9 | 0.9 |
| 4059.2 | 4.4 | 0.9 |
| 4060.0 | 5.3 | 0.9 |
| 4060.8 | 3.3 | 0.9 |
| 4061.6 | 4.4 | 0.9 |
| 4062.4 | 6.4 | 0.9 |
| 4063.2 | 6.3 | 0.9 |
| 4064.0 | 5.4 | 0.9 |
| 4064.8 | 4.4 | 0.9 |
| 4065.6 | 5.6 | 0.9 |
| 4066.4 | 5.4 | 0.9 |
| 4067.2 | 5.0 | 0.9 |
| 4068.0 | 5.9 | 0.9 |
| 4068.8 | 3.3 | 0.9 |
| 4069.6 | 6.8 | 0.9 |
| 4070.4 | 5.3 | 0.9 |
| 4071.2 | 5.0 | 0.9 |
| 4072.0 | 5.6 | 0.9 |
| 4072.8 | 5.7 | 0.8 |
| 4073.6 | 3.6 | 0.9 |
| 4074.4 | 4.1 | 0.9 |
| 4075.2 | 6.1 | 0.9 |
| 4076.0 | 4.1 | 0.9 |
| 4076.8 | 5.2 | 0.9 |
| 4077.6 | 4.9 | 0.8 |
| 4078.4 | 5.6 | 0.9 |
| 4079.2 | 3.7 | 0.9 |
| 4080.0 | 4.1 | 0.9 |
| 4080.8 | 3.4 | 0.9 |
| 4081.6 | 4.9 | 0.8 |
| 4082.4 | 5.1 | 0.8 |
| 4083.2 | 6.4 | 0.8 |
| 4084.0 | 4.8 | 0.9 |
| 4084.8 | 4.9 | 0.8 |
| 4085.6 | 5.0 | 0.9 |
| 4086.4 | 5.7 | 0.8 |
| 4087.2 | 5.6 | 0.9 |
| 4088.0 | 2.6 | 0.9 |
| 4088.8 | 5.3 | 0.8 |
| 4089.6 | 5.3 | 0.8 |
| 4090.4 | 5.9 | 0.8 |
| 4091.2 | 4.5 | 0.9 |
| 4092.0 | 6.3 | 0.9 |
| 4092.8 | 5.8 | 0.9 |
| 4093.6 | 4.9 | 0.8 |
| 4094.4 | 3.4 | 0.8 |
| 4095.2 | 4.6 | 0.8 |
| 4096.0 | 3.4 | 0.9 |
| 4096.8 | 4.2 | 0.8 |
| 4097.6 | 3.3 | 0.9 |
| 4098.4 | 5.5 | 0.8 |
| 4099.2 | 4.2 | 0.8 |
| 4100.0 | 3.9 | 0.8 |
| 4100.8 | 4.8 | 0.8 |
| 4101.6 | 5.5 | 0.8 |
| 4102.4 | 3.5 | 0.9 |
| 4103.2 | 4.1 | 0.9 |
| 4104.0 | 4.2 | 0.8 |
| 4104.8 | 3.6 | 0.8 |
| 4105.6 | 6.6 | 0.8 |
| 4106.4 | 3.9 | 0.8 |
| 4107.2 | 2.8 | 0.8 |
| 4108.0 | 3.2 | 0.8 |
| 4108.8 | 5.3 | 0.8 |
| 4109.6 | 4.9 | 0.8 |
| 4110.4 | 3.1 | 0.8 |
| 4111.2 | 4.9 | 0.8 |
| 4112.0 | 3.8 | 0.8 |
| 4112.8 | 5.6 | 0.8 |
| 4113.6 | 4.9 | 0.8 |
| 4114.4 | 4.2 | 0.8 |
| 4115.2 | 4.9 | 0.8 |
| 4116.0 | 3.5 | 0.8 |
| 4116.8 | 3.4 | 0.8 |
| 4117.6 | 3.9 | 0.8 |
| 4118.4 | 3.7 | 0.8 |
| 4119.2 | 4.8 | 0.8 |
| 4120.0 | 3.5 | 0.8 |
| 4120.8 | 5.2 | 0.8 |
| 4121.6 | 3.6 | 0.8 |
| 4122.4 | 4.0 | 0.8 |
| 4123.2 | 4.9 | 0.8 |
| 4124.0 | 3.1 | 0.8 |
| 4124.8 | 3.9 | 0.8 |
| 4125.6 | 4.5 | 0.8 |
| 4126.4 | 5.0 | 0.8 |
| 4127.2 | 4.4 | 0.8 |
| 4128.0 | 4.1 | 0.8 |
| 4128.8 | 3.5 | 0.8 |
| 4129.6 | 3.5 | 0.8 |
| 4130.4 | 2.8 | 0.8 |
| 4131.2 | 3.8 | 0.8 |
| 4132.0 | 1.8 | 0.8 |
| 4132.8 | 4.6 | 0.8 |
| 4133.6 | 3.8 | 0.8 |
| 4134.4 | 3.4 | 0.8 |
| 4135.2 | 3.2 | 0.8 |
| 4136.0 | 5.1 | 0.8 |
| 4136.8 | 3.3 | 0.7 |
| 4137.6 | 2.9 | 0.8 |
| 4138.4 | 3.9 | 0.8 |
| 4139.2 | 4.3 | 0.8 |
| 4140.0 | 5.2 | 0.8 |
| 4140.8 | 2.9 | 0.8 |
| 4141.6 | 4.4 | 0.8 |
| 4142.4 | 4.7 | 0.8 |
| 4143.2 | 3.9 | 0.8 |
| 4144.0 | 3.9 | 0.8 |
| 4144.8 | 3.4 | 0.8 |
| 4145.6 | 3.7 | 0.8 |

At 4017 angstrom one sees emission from C IV 1549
